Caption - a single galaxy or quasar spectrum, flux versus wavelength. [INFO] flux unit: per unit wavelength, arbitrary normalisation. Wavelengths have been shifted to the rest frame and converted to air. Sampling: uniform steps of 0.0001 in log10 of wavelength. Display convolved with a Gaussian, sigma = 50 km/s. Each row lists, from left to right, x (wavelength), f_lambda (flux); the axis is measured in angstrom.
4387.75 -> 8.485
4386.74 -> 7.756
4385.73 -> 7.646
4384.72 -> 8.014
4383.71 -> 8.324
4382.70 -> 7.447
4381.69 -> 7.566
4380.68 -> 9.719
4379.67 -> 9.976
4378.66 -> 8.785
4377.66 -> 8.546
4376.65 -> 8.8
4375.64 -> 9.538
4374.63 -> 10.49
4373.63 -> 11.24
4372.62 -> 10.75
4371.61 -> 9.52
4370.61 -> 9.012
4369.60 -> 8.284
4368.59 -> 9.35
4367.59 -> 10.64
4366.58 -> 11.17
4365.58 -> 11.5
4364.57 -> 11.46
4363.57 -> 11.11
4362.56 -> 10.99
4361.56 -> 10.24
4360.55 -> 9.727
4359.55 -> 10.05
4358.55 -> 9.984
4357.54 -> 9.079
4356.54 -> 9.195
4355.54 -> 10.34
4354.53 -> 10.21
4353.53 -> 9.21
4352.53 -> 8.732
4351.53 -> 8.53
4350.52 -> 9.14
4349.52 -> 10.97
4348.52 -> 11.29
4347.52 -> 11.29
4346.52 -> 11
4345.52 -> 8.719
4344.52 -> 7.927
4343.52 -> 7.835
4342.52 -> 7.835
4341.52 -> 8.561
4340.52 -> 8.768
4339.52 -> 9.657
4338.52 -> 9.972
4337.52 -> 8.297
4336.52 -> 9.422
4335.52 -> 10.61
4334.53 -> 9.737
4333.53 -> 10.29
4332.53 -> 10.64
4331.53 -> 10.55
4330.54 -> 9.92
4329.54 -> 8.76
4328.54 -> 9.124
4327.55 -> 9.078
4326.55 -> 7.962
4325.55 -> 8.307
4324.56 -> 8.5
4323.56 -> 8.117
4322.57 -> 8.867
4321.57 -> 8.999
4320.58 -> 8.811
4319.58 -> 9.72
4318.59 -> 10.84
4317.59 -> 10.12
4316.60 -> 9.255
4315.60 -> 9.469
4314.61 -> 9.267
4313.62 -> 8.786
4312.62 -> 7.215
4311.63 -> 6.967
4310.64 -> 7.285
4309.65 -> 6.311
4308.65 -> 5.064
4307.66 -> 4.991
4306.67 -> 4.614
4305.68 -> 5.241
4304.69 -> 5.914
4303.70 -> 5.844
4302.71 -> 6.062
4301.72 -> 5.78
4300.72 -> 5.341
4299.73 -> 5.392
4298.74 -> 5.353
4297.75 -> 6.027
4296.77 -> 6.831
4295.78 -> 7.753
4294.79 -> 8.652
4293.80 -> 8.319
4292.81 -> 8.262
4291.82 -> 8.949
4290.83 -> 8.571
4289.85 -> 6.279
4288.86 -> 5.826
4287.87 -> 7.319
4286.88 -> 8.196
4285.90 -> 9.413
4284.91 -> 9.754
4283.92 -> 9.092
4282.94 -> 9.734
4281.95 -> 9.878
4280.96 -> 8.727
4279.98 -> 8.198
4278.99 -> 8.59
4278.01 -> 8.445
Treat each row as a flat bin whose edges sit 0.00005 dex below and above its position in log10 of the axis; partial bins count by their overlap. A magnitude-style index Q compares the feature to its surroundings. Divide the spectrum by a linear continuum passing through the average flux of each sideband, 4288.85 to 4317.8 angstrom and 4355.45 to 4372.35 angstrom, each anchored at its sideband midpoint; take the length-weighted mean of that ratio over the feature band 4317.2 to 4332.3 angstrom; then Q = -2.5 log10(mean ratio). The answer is -0.14 mag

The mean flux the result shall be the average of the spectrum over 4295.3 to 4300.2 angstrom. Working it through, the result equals 6.28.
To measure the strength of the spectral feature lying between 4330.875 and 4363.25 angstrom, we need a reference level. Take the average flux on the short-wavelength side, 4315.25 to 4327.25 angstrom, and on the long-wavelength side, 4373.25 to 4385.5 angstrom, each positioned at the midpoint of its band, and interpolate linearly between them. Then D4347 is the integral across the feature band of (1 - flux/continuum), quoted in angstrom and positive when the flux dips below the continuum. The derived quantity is -2.25 angstrom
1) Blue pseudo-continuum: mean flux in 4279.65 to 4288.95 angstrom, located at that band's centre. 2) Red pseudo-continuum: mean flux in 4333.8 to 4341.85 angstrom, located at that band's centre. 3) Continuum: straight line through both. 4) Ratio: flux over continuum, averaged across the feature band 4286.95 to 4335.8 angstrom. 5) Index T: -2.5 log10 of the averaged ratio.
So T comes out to 0.16 mag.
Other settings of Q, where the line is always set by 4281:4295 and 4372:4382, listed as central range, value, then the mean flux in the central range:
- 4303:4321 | 0.17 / 7.52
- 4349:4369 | -0.08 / 10.1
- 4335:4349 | -0.03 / 9.37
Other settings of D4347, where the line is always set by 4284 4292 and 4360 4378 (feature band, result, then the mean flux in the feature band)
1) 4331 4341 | -0.55 angstrom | 9.8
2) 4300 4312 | 3.88 angstrom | 5.76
